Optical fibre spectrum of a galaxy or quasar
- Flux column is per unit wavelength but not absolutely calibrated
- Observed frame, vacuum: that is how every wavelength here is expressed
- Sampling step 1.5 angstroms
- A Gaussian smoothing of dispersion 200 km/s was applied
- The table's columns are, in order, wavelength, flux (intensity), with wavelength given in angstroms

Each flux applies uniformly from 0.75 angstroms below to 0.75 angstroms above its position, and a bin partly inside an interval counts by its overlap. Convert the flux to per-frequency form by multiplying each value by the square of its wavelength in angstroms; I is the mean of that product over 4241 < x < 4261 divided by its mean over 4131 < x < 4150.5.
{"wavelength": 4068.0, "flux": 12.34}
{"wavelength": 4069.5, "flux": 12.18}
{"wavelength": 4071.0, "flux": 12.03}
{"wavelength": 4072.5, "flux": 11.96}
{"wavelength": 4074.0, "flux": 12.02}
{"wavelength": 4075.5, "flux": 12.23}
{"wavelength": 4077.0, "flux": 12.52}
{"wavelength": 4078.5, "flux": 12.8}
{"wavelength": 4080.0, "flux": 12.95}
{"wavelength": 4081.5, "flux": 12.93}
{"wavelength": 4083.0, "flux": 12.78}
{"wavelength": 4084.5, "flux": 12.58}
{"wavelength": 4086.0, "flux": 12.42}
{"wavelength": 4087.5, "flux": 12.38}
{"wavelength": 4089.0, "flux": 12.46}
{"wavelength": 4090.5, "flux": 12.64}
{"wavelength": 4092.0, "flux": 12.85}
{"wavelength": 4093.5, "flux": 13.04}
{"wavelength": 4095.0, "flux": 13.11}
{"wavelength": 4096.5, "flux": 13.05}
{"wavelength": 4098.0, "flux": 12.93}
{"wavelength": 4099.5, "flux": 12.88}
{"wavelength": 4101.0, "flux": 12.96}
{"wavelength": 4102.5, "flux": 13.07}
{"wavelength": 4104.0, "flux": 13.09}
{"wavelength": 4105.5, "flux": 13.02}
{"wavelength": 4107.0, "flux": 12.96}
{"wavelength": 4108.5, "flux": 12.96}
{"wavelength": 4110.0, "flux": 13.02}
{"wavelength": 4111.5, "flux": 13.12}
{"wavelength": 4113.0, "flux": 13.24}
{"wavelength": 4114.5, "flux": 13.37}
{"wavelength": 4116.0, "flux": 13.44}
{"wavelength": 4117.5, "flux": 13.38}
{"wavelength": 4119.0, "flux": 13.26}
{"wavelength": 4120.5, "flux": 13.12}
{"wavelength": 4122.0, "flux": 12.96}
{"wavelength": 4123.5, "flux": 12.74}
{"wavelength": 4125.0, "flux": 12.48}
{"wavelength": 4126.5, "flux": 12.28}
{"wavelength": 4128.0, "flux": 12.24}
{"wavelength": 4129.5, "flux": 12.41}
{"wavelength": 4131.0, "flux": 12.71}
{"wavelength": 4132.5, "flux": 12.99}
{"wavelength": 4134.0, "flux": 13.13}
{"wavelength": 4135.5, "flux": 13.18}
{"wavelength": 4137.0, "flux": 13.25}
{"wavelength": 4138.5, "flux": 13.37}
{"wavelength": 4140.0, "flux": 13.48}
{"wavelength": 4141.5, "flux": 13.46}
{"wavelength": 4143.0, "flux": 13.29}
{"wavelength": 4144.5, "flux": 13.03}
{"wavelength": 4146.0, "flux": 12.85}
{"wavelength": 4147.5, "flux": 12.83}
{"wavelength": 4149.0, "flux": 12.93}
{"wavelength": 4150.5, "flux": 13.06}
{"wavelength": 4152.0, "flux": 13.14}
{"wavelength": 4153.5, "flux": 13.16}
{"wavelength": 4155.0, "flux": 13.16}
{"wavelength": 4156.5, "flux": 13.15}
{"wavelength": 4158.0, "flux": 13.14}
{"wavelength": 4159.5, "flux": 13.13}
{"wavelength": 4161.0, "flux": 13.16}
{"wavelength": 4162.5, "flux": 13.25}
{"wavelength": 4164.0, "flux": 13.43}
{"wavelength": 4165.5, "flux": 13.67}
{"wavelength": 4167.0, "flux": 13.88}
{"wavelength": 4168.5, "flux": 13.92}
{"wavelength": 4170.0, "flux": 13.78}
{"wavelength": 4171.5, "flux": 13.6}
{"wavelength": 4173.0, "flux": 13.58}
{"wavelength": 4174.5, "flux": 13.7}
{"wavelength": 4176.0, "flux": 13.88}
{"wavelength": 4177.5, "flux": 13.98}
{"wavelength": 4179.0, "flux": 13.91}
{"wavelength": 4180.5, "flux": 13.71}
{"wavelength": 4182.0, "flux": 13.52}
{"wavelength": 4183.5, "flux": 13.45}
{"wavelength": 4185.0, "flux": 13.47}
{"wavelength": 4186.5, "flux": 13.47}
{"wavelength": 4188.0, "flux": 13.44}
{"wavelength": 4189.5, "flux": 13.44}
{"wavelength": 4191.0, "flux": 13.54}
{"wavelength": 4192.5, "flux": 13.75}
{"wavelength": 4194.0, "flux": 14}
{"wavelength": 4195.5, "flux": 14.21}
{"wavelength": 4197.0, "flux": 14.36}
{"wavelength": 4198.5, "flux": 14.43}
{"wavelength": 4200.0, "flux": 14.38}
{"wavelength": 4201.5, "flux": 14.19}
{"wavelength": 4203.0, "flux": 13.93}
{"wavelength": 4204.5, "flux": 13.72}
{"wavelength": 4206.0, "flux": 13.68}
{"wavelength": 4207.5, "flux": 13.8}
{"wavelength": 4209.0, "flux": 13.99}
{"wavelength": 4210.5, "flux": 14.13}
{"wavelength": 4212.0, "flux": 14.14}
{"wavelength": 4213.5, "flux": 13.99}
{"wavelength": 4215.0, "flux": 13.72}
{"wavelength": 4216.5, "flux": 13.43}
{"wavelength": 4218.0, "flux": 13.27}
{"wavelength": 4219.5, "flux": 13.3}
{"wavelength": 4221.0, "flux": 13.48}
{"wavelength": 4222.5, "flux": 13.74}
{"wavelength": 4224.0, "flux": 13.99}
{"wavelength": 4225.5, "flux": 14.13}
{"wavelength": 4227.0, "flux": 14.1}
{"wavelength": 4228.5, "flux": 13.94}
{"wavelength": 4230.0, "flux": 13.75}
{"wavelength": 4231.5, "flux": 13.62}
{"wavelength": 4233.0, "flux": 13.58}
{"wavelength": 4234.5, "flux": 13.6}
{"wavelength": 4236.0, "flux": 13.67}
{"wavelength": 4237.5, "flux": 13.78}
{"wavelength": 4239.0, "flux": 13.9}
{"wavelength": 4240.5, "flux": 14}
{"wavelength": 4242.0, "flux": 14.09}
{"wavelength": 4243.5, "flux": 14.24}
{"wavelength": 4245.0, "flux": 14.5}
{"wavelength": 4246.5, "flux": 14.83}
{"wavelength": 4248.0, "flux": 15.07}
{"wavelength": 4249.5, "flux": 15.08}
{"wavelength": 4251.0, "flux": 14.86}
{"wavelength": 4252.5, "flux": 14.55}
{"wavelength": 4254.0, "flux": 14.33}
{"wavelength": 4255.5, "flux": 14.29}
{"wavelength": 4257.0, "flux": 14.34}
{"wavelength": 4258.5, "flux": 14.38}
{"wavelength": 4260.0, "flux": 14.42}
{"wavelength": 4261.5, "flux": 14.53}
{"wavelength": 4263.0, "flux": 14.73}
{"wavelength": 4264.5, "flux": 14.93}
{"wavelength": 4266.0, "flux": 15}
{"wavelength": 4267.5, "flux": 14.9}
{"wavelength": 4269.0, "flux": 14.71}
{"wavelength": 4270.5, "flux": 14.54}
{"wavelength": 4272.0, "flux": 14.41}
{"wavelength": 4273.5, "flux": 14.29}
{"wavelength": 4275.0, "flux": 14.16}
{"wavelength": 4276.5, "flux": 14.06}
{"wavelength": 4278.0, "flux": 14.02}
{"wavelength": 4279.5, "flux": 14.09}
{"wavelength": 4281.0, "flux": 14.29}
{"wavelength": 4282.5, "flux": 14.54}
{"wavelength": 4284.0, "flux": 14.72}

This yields 1.2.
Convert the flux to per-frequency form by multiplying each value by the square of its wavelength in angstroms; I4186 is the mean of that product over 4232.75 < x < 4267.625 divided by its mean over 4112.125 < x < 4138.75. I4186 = 1.18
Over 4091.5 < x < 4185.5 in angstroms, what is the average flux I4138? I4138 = 13.2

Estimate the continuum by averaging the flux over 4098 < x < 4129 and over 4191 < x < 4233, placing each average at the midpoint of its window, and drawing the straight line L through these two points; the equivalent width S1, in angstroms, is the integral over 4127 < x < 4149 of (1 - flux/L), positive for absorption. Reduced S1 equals 0.3 angstroms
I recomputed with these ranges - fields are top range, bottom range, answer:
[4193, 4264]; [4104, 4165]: 1.13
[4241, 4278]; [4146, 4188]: 1.13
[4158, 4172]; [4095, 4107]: 1.07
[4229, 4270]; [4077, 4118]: 1.19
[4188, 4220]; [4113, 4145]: 1.10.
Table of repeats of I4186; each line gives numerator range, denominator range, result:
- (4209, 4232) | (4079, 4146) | 1.12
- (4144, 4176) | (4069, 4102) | 1.09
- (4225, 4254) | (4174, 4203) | 1.05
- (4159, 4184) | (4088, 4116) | 1.08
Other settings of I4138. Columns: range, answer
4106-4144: 13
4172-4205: 13.8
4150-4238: 13.7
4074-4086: 12.6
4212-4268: 14.2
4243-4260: 14.6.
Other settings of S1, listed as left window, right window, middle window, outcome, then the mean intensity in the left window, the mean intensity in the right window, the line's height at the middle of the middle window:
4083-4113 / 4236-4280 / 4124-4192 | 0.9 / 12.9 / 14.4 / 13.5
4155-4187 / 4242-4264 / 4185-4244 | 1.1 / 13.6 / 14.6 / 14.1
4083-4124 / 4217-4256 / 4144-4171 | 0.3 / 13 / 14.1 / 13.4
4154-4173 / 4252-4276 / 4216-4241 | 0.7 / 13.4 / 14.5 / 14.1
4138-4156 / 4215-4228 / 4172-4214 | -1.1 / 13.1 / 13.7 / 13.5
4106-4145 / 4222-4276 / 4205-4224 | 0.3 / 13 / 14.3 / 14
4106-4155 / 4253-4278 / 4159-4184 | -0.3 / 13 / 14.5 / 13.5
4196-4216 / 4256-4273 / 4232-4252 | 0.2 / 14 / 14.6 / 14.4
